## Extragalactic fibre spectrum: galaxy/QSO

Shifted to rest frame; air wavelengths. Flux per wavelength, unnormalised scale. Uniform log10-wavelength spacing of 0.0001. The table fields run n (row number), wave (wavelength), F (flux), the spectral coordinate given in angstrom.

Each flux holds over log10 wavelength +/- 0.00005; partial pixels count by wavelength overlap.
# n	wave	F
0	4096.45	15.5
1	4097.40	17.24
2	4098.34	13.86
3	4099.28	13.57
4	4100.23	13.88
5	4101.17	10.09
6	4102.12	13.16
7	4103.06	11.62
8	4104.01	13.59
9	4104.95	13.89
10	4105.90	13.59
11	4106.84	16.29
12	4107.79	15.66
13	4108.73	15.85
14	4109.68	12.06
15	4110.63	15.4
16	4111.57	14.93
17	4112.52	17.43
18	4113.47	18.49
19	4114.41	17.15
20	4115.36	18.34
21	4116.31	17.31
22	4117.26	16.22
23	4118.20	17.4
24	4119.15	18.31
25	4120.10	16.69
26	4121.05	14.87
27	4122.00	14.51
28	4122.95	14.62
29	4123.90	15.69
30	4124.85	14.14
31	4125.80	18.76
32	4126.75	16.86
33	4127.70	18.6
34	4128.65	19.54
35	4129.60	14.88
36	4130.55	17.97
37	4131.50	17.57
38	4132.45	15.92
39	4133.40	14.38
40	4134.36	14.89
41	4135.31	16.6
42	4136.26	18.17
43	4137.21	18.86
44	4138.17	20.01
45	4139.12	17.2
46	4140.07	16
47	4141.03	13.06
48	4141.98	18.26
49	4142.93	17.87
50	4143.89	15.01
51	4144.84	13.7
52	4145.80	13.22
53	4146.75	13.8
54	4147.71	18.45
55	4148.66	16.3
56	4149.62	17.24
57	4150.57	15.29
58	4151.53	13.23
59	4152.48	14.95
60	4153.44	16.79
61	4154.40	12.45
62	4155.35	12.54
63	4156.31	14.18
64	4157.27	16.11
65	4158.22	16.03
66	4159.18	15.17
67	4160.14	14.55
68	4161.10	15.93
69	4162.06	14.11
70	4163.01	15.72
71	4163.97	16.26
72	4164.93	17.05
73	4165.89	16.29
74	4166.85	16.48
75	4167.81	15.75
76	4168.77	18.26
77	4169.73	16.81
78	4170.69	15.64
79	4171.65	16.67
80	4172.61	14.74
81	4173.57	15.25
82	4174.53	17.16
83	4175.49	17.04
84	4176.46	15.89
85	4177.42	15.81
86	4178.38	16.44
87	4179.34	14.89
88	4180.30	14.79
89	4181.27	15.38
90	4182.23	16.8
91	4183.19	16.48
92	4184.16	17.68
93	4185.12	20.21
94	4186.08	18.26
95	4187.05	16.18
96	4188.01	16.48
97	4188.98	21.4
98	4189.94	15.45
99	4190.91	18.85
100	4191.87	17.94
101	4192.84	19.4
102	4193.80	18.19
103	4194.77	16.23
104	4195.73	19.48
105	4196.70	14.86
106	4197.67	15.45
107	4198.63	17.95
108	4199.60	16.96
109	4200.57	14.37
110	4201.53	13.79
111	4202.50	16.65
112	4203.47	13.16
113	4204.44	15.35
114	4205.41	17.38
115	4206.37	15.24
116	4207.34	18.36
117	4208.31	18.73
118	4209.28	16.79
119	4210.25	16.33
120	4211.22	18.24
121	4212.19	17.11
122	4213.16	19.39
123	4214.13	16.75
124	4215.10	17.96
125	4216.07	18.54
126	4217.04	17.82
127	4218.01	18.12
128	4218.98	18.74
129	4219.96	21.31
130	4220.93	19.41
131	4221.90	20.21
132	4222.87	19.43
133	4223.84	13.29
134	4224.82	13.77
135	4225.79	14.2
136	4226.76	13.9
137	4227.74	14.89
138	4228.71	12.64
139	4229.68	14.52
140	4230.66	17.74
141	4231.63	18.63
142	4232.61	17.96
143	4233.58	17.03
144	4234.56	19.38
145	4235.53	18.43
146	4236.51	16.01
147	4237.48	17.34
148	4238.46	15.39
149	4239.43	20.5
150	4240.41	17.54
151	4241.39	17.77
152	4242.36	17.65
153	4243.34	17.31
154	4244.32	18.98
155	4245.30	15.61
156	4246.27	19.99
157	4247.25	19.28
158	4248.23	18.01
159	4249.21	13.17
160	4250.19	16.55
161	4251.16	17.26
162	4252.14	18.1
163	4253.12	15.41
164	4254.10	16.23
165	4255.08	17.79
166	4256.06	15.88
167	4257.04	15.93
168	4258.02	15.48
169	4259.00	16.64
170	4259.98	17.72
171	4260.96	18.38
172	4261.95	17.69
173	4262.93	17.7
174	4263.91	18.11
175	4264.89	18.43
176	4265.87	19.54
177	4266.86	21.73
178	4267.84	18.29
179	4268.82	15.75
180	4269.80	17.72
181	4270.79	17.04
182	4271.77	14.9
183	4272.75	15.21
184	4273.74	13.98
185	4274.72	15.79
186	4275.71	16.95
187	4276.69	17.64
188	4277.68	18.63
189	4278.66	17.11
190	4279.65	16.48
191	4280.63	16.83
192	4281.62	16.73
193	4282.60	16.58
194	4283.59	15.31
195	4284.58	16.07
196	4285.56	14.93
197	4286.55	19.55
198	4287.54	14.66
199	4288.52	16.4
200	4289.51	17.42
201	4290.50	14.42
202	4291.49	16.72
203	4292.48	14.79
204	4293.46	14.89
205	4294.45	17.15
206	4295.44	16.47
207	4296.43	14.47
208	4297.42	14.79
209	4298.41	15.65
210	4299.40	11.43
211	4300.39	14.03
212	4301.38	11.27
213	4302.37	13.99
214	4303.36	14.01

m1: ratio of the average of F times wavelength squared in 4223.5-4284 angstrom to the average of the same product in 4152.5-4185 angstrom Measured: 1.11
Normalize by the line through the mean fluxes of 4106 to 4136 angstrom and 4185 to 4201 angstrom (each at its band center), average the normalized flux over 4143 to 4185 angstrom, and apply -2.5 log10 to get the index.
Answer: 0.09 mag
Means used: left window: 16.3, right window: 17.5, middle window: 15.7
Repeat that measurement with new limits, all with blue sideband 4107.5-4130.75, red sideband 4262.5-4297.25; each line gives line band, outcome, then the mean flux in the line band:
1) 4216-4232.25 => -0.02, 16.9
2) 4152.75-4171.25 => 0.06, 15.6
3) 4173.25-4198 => -0.03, 17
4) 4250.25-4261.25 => -0.01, 16.8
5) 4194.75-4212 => 0.01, 16.4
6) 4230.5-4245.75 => -0.07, 17.7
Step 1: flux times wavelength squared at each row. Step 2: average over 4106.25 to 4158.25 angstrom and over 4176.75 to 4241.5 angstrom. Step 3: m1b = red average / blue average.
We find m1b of 1.1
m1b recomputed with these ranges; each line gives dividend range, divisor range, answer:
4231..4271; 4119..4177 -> 1.15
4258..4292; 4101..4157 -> 1.15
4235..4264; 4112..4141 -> 1.09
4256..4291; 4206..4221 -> 0.96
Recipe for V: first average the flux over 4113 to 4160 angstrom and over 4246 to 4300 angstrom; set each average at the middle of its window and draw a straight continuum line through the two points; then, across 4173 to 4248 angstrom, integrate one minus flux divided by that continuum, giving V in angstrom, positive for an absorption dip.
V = -3.0 angstrom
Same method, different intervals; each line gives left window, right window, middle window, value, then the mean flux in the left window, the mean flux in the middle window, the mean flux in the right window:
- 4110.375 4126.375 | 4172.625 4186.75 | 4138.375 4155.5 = 1.12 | 16.5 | 15.4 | 16.5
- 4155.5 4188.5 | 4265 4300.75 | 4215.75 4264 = -2.75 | 16.2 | 17.2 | 16.3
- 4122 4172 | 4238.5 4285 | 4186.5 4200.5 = -0.78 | 16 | 17.4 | 17.2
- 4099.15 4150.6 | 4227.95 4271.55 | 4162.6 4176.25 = 0.04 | 15.9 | 16.3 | 17.3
